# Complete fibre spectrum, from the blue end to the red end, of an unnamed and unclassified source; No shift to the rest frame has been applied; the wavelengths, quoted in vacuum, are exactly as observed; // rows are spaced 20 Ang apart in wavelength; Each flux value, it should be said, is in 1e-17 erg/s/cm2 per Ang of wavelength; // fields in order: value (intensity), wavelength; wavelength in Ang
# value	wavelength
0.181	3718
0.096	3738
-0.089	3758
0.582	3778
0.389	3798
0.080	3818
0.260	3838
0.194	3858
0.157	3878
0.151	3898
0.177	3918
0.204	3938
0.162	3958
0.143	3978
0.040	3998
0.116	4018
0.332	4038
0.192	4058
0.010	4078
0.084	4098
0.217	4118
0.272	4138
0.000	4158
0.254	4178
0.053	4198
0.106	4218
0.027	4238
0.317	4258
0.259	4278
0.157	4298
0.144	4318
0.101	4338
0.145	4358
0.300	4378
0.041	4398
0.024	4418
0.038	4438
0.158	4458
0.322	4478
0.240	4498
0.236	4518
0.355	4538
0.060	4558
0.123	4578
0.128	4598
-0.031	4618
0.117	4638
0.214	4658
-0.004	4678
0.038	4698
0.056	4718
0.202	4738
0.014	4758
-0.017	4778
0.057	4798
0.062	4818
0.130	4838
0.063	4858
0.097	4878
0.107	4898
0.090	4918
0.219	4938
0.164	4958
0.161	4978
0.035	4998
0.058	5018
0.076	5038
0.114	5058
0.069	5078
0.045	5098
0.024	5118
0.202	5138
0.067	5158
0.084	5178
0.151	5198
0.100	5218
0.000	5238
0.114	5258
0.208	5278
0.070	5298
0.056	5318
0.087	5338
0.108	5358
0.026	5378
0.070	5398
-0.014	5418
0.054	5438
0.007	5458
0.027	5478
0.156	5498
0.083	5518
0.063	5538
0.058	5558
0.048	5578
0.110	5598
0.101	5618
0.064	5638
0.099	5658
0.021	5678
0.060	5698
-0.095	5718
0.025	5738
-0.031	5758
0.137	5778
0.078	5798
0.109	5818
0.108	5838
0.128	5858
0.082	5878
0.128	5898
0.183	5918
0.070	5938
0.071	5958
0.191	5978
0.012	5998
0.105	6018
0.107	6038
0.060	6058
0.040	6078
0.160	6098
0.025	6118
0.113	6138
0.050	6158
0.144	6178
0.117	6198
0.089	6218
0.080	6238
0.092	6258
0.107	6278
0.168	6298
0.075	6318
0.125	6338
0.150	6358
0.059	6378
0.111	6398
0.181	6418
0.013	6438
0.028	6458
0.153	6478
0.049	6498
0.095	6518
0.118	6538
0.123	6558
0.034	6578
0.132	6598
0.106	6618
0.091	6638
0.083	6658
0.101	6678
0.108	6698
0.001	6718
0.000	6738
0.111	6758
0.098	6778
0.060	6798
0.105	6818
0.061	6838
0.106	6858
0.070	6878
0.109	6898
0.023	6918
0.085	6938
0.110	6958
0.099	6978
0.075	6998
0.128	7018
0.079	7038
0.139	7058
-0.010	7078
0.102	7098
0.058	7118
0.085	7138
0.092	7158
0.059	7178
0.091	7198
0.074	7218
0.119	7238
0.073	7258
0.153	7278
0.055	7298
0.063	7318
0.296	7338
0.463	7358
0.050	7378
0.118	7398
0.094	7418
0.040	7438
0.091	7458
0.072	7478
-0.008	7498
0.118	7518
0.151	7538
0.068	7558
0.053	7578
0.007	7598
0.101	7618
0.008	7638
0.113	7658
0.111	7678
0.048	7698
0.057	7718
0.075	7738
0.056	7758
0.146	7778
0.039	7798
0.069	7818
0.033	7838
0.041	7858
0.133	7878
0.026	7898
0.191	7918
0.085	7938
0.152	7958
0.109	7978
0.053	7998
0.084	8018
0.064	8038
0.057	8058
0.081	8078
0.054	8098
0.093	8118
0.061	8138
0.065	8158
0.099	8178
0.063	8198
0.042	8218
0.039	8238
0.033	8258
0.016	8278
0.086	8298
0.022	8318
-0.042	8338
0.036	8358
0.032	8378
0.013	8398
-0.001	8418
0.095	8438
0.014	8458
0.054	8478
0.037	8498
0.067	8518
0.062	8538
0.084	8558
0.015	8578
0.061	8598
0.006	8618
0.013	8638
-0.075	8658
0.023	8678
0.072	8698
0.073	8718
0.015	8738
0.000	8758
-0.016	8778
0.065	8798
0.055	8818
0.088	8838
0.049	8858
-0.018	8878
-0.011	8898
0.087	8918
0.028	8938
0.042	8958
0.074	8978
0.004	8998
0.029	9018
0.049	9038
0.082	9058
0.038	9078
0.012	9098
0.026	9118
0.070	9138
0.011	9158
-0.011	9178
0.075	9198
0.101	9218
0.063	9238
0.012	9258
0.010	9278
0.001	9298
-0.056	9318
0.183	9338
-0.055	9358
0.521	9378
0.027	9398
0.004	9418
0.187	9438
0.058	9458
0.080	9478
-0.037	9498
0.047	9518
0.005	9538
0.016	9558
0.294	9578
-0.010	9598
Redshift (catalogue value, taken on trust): 0.971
